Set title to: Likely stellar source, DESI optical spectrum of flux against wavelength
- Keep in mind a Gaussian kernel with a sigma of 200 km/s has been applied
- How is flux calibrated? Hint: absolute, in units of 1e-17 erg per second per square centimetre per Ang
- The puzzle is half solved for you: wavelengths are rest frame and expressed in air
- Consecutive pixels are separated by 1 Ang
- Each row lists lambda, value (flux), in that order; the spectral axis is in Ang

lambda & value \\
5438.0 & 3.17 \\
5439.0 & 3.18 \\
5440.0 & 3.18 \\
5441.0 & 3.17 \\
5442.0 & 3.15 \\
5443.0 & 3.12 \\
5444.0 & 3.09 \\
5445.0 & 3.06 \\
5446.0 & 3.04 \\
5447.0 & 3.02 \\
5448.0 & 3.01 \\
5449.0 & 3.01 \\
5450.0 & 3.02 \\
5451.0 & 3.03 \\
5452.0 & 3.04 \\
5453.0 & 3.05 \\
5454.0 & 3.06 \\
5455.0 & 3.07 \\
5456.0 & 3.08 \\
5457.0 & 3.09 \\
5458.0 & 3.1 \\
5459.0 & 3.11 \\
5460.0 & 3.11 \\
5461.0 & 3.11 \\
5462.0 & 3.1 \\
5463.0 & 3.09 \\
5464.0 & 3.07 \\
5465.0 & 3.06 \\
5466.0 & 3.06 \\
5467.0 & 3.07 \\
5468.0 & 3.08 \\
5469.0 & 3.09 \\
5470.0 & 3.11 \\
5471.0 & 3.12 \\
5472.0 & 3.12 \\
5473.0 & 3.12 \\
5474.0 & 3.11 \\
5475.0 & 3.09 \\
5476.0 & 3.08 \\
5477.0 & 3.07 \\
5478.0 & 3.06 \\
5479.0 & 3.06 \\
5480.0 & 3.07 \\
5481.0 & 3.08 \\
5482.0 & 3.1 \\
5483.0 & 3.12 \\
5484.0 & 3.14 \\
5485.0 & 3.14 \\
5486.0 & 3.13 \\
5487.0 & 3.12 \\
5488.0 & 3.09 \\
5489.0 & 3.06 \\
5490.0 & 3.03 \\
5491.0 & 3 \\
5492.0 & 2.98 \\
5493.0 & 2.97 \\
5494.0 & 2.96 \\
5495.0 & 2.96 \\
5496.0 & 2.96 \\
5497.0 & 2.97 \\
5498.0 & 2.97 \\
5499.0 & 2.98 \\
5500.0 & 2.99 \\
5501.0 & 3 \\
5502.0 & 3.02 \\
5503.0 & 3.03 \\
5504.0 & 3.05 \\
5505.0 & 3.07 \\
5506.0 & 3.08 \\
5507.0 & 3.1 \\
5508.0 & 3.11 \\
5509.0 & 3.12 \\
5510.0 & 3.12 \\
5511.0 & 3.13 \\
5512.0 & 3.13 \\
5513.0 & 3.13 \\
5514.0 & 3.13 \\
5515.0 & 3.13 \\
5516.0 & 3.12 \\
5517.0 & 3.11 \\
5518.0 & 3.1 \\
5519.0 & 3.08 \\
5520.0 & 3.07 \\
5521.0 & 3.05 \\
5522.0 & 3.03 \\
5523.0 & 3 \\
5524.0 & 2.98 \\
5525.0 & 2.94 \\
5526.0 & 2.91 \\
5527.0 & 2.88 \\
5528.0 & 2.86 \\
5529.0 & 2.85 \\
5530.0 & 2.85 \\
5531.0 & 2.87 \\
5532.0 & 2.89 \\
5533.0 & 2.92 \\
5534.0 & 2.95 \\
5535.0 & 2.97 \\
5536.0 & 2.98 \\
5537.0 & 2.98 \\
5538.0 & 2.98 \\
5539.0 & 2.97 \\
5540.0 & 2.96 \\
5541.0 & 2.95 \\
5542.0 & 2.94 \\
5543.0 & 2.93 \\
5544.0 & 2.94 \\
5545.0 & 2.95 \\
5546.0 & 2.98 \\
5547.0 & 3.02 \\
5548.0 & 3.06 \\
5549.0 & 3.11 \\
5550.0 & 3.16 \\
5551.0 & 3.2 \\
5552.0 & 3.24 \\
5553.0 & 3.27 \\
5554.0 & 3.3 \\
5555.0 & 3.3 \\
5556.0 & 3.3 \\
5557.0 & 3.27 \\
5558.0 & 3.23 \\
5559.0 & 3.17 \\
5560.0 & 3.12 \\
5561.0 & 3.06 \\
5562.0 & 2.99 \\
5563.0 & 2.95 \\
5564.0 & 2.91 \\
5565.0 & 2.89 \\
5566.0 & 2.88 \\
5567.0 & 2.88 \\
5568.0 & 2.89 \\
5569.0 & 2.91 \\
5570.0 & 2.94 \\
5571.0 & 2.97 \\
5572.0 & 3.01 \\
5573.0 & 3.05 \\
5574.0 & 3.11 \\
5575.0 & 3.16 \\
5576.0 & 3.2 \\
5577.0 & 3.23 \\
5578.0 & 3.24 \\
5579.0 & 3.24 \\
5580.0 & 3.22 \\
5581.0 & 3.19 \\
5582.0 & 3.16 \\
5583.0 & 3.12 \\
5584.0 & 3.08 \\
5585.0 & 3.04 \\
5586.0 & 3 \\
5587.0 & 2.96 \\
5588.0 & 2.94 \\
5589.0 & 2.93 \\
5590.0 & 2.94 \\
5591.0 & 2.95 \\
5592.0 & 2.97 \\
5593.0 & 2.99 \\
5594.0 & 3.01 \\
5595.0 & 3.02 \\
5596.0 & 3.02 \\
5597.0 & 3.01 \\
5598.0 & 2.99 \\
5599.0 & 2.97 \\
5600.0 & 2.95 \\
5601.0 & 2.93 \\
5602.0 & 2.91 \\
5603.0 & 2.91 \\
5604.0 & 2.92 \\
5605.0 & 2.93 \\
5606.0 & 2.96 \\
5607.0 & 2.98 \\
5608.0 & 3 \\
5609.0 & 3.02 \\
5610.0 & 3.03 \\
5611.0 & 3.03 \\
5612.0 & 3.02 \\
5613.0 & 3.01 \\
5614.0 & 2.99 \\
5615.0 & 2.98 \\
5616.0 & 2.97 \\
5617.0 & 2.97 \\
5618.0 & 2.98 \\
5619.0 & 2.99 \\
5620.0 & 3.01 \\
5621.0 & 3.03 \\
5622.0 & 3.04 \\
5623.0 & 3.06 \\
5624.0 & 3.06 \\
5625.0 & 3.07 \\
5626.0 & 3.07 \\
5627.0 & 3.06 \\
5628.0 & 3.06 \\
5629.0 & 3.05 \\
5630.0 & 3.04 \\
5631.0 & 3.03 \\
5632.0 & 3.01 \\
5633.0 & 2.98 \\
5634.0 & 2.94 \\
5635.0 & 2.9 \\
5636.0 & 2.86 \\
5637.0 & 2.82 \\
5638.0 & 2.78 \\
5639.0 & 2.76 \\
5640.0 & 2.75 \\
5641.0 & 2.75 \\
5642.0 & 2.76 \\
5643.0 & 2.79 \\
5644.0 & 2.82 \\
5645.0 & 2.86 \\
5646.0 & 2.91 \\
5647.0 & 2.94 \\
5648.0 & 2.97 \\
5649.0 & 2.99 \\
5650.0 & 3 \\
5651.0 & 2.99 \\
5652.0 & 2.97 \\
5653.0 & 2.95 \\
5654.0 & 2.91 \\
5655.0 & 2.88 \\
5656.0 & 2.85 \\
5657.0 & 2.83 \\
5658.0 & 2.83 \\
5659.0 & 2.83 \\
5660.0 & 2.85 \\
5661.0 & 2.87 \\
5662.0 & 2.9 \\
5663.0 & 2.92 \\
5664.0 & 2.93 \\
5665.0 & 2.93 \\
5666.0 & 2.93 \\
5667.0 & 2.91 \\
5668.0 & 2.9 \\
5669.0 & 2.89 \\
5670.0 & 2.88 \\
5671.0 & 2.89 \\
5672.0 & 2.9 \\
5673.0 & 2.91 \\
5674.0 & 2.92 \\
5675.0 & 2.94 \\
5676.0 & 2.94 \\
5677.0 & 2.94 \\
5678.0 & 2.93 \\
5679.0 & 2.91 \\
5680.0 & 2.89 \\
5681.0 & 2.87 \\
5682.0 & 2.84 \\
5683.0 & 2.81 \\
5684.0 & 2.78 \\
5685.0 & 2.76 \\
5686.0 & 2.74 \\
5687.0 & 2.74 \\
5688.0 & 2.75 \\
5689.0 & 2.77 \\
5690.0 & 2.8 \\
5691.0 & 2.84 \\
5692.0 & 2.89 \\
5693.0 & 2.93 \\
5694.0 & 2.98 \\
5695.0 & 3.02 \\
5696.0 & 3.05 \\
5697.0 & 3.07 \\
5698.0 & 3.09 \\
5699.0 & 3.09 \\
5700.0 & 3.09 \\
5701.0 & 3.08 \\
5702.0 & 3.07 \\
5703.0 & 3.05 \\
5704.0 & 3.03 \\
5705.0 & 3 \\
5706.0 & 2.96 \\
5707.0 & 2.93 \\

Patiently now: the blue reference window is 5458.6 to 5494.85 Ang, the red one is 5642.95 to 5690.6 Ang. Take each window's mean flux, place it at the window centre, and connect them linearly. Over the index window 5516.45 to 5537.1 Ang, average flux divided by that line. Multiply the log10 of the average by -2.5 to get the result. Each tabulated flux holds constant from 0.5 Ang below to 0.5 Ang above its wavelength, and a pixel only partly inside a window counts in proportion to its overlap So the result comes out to 0.02 mag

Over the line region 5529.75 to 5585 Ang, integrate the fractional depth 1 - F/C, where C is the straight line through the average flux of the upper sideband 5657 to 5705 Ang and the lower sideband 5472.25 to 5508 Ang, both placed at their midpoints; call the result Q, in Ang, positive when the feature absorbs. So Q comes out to -1.0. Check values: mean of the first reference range 3.05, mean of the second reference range 2.91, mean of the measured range 3.06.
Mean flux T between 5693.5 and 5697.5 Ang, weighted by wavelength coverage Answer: 3.03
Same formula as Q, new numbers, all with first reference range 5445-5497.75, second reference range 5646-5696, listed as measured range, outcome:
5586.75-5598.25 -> -0.1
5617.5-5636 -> -0.6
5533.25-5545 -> 0.2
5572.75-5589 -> -0.8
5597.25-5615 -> -0.2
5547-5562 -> -1.0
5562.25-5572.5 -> 0.2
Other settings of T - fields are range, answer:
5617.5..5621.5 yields 3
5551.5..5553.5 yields 3.25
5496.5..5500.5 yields 2.98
